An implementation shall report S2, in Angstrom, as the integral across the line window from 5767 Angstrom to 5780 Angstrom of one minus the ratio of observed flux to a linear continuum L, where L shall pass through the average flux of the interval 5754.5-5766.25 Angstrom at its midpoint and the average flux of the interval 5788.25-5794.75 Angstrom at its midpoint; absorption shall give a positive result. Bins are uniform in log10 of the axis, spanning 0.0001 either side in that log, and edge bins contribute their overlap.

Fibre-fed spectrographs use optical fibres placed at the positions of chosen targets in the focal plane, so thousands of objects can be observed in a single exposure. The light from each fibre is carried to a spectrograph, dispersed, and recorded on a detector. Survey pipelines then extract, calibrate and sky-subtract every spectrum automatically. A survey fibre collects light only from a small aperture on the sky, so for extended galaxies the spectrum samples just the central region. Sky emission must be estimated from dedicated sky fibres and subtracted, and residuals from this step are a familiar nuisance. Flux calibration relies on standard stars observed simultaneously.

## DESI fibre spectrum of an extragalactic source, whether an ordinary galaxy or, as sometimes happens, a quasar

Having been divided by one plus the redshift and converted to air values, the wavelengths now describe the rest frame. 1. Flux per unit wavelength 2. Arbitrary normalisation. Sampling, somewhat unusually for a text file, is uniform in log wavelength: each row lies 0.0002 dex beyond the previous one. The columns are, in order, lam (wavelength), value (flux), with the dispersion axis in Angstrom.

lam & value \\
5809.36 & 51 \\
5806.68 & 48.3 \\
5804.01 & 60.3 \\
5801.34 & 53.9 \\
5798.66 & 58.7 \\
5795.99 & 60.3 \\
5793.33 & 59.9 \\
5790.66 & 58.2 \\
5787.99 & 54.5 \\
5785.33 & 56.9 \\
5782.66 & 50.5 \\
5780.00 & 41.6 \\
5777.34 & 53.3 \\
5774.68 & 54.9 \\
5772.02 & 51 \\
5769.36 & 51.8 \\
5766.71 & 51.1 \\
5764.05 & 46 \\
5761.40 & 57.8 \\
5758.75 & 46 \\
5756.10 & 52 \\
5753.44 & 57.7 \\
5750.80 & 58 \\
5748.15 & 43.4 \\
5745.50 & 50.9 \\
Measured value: 0.6 Angstrom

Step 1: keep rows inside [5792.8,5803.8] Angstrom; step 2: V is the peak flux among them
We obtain 60.3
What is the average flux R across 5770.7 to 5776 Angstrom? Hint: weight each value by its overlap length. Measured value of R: 52.9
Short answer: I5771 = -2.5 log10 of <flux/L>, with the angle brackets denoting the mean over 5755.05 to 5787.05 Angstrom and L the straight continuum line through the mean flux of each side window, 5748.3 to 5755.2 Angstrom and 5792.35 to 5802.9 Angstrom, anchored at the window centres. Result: 0.11 mag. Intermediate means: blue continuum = 55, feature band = 51.1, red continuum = 58.2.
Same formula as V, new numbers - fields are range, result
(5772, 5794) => 59.9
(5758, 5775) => 57.8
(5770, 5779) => 54.9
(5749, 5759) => 58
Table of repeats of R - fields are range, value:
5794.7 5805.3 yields 58.2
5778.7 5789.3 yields 50.9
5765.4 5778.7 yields 52.4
